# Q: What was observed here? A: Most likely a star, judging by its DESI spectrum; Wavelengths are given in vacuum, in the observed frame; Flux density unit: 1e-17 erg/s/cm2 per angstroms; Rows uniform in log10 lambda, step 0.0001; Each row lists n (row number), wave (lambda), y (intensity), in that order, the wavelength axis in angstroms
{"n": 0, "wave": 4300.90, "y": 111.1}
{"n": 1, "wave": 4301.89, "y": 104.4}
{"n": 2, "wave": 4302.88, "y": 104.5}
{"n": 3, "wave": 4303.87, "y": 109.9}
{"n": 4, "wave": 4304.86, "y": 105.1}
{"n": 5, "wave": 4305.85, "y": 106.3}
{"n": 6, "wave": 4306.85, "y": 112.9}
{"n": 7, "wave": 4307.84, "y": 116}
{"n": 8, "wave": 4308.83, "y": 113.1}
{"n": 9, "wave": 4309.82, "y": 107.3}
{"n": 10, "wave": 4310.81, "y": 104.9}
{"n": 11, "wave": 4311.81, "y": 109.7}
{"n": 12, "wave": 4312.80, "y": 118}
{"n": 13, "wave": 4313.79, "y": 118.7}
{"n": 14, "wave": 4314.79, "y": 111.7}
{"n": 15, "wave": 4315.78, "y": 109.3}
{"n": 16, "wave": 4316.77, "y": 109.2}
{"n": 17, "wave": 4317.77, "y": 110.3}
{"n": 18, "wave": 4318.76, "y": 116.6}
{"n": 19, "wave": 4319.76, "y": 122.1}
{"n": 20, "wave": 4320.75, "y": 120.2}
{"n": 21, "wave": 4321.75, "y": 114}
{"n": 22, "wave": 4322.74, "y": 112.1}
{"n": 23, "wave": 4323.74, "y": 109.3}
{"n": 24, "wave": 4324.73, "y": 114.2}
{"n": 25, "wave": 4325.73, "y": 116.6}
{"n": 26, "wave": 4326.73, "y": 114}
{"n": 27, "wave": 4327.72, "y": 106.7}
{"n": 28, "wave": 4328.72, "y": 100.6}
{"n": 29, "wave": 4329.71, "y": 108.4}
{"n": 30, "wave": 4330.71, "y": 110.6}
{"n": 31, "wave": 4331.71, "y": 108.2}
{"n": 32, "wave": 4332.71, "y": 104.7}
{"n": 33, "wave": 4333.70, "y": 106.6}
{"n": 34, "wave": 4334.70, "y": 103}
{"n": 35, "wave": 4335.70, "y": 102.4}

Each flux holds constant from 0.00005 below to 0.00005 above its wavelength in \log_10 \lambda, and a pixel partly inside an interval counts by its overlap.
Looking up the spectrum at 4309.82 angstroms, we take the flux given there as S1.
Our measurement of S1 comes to 107.3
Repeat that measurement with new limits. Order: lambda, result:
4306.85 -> 112.9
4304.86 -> 105.1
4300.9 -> 111.1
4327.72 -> 106.7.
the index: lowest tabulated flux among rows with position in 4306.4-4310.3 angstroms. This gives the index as 107.3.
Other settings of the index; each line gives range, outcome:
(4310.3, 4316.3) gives 104.9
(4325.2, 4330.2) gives 100.6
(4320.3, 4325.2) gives 109.3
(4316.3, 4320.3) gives 109.2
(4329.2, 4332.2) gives 108.2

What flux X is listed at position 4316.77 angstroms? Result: 109.2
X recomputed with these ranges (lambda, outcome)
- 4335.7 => 102.4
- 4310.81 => 104.9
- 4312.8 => 118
